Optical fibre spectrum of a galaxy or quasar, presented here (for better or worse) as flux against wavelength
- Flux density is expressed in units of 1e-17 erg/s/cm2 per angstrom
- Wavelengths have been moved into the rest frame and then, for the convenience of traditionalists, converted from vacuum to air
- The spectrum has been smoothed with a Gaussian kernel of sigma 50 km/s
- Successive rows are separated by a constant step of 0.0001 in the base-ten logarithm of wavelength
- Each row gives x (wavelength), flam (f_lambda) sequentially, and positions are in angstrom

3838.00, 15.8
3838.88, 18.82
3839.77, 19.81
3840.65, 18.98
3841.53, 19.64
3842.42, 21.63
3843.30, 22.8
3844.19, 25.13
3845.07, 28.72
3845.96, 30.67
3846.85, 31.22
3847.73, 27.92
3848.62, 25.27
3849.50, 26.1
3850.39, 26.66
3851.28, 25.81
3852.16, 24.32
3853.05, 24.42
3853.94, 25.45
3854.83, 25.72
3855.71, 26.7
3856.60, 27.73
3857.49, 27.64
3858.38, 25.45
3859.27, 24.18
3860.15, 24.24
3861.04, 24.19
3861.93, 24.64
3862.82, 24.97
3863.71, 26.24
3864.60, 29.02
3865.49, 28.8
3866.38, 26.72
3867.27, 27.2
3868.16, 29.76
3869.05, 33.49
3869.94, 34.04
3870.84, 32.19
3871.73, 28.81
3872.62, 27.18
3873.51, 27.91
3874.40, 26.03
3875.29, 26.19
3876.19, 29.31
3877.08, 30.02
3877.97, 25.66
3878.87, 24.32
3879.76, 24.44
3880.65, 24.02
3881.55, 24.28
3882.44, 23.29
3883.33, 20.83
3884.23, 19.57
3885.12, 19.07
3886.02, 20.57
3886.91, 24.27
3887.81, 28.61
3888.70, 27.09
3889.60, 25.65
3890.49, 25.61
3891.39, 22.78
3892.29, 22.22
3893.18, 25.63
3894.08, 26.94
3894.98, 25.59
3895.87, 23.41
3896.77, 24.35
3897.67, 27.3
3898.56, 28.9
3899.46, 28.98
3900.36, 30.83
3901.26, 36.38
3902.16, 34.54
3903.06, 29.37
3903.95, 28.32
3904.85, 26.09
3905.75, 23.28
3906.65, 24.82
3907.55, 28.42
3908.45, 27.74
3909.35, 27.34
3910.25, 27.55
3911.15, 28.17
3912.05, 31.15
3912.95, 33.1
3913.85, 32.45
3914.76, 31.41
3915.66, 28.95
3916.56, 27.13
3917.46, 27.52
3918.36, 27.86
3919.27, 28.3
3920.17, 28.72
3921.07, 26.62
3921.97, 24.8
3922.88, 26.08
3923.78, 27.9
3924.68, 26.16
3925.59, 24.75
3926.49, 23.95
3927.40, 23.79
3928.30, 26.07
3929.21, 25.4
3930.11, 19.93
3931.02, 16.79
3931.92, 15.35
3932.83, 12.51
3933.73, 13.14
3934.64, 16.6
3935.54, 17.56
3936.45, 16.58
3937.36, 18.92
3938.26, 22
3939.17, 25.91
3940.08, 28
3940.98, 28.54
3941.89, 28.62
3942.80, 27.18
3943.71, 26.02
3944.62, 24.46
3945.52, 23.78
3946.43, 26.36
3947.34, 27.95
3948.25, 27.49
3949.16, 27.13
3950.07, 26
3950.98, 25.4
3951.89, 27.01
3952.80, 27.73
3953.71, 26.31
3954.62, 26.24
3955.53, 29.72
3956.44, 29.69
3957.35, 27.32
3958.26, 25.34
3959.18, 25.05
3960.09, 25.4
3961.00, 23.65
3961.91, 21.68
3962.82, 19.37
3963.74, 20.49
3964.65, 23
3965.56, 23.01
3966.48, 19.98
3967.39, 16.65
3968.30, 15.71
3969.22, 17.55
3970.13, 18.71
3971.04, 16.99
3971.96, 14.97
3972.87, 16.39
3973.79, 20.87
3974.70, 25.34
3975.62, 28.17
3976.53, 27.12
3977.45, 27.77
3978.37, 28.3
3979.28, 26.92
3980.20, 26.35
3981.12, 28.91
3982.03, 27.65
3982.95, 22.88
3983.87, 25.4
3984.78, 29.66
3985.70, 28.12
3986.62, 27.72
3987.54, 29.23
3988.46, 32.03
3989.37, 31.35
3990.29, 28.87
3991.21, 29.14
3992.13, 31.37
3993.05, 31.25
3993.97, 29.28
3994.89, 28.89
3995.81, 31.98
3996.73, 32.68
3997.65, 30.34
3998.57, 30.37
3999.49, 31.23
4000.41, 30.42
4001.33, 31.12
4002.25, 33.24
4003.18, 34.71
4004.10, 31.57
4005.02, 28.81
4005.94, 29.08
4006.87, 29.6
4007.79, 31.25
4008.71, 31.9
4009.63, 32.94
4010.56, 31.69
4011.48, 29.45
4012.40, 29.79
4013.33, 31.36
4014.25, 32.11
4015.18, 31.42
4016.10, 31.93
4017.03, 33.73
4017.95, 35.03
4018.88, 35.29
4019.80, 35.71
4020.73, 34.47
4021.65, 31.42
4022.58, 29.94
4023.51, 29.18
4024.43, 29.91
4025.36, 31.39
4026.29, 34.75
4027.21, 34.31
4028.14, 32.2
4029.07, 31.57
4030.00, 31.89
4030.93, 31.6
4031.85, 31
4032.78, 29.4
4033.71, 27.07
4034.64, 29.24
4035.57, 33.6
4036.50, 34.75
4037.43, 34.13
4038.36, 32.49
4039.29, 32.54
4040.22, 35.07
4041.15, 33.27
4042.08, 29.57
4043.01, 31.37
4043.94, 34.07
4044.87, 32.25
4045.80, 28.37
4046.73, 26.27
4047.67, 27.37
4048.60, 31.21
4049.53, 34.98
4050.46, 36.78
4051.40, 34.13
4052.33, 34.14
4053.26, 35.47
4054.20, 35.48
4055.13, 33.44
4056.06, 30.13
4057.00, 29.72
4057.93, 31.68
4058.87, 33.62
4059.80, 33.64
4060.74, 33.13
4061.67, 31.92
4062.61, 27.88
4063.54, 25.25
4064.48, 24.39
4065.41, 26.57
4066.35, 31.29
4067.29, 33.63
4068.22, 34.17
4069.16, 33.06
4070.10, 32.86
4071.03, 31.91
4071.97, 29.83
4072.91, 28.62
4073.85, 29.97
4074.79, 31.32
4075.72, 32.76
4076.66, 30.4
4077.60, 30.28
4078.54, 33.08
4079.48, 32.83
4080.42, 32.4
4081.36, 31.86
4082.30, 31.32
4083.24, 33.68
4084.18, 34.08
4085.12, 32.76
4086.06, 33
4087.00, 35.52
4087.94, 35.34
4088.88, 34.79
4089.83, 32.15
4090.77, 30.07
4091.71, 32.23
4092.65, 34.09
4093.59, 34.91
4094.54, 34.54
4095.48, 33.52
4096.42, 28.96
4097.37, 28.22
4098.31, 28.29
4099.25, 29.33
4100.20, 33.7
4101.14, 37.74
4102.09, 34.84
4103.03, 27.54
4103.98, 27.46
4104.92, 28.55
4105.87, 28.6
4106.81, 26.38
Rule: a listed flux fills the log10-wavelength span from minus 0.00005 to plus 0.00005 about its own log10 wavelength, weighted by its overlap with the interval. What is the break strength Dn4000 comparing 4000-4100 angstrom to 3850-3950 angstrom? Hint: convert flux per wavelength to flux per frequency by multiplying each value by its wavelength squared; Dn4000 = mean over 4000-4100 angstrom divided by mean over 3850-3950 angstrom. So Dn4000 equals 1.33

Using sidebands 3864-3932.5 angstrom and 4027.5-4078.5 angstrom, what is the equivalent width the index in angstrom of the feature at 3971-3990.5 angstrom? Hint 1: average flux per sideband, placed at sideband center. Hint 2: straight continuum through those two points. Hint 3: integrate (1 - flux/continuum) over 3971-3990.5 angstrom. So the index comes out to 2.1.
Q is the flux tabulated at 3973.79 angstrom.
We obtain 20.87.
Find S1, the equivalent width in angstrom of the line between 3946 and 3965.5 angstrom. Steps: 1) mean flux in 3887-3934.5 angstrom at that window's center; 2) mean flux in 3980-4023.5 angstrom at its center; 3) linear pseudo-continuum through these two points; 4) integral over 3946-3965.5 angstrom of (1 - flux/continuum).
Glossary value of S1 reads 1.9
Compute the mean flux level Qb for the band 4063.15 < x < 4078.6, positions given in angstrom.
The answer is 30.5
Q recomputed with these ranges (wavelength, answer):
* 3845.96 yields 30.67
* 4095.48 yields 33.52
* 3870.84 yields 32.19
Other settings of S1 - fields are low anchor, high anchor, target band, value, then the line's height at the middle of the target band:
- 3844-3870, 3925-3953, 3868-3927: -4.63 angstrom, 25.1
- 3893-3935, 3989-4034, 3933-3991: 8.87 angstrom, 28.8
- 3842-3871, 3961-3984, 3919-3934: 0.74 angstrom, 24.2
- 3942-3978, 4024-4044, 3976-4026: -3.65 angstrom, 28.4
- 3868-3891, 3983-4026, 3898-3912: -0.84 angstrom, 27.2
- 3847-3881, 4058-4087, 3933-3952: 3.22 angstrom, 28.7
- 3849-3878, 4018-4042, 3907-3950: 5.88 angstrom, 29.2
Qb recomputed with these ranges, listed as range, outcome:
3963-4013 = 27.2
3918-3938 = 22.1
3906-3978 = 24.4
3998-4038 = 31.8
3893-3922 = 28.3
